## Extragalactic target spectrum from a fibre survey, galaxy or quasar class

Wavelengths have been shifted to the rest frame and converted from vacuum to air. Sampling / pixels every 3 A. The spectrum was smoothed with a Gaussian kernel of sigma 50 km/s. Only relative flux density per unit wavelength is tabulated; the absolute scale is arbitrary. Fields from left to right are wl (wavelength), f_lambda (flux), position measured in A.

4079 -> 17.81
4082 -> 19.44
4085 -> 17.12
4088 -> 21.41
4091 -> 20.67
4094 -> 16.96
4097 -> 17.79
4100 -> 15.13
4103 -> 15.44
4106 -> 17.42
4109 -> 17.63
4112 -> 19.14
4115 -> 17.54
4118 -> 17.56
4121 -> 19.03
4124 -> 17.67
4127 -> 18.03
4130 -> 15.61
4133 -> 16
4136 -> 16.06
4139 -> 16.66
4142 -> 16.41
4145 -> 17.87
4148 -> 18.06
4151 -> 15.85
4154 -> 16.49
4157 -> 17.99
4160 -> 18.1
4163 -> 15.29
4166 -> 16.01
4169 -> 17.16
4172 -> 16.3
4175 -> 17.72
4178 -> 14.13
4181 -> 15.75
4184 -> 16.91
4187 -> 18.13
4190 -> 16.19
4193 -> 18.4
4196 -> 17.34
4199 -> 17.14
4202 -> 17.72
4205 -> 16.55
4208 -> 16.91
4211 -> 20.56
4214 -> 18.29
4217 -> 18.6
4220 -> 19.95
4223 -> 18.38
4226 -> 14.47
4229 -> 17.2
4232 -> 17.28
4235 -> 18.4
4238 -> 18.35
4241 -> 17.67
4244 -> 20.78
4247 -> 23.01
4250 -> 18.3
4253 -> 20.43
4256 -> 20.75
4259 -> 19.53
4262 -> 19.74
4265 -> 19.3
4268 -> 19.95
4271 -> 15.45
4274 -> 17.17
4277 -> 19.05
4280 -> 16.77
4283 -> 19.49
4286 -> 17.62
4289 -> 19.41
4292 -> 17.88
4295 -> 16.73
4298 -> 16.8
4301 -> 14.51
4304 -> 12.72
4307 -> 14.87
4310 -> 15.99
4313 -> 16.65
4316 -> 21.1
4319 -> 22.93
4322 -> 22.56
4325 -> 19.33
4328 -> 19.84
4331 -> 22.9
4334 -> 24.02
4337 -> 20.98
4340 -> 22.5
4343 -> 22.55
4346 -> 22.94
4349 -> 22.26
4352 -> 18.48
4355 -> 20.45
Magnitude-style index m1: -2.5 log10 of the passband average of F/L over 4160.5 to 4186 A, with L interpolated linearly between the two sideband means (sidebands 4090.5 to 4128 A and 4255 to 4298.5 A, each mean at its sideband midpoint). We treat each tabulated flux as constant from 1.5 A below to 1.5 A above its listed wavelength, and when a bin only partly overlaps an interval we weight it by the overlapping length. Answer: 0.10 mag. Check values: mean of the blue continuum 17.6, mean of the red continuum 18.4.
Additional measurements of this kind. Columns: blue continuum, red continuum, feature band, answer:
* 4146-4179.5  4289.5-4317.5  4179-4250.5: -0.087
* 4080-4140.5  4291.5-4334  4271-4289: 0.022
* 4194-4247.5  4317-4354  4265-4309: 0.181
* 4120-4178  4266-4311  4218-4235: -0.040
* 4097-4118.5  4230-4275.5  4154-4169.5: 0.063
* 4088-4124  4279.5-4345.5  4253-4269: -0.063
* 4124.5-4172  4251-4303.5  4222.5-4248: -0.035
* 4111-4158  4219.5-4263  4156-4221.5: 0.047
